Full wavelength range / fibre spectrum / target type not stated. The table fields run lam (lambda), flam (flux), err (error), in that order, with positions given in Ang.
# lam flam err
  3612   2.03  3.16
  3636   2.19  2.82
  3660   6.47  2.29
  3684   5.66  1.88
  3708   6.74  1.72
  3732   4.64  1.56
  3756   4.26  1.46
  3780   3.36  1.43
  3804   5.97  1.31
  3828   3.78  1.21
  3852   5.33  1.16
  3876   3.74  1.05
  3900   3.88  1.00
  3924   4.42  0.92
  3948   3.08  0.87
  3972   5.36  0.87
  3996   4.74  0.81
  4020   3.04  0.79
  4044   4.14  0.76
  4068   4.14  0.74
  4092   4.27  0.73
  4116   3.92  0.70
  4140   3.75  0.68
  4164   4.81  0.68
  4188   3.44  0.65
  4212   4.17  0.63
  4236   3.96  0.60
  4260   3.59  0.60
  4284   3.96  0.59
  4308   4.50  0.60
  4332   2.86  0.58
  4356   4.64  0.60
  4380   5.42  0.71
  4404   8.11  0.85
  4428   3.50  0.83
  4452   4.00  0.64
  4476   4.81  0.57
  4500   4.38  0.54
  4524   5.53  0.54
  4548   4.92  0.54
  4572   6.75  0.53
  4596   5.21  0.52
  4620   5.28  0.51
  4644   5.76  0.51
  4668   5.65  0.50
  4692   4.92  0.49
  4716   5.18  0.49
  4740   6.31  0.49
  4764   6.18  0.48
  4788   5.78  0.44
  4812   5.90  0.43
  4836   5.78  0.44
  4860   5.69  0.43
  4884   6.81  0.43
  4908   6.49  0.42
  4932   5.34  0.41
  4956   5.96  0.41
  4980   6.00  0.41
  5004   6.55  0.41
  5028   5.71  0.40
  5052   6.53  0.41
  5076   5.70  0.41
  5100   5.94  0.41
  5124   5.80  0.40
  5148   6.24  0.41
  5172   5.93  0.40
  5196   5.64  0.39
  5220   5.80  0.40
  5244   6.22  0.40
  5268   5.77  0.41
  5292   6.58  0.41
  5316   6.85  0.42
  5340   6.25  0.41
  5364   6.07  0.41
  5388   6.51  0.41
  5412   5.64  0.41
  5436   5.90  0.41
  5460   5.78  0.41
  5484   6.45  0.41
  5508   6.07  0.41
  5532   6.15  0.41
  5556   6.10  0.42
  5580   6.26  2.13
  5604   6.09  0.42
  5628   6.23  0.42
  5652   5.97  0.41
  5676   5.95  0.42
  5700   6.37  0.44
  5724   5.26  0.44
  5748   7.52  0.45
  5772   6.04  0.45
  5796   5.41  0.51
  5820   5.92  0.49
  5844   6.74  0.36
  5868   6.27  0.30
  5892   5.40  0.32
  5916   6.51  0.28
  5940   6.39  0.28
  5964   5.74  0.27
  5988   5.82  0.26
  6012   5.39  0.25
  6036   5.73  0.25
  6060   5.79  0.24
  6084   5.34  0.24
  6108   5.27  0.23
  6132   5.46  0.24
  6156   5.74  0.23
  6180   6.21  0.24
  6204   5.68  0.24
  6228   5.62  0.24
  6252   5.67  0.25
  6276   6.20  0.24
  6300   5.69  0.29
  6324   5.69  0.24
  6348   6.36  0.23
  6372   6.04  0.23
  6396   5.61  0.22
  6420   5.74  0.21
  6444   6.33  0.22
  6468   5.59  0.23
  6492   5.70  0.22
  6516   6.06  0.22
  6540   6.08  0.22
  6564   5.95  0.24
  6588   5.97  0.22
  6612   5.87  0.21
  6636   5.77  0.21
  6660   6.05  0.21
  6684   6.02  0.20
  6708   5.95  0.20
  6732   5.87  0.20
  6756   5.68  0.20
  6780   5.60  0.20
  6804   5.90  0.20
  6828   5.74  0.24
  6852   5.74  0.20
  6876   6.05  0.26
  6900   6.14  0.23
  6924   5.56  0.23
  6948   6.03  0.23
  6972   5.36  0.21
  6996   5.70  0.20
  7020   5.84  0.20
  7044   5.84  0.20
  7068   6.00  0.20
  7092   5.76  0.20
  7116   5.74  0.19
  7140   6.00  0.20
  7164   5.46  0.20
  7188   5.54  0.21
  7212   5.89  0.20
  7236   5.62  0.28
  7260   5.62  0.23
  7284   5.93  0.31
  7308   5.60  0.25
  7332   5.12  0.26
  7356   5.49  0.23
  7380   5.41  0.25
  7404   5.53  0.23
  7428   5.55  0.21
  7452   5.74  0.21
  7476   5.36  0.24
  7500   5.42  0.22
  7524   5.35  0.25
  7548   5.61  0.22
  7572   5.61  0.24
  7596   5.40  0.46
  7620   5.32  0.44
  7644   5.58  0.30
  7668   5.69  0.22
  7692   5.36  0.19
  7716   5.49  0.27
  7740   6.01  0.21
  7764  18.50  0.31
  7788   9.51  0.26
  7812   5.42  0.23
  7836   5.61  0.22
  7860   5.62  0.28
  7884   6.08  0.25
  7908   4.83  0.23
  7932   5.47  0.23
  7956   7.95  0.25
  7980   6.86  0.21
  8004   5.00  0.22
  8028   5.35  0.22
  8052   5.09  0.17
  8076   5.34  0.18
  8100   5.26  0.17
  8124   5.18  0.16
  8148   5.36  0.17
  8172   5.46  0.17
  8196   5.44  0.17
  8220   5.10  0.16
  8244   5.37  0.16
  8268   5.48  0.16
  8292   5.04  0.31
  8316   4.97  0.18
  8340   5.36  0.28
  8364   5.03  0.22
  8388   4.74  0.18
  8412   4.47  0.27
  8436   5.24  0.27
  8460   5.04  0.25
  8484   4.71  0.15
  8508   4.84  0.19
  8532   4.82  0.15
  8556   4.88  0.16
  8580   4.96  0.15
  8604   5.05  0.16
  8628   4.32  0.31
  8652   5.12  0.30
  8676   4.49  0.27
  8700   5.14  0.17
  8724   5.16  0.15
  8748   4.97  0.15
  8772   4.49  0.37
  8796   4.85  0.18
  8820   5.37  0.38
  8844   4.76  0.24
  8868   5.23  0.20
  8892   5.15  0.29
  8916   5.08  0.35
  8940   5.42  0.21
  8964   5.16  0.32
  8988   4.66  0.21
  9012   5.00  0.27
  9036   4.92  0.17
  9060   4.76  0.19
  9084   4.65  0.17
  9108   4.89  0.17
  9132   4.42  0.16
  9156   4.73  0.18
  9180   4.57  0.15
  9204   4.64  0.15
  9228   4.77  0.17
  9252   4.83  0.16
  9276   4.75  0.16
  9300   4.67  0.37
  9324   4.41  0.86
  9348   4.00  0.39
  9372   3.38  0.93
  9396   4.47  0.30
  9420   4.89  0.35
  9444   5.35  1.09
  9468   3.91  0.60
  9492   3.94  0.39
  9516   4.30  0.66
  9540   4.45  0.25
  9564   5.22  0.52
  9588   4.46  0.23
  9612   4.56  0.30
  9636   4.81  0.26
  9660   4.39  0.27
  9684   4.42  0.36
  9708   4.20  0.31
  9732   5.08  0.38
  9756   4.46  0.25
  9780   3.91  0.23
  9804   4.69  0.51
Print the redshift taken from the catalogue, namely 0.18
